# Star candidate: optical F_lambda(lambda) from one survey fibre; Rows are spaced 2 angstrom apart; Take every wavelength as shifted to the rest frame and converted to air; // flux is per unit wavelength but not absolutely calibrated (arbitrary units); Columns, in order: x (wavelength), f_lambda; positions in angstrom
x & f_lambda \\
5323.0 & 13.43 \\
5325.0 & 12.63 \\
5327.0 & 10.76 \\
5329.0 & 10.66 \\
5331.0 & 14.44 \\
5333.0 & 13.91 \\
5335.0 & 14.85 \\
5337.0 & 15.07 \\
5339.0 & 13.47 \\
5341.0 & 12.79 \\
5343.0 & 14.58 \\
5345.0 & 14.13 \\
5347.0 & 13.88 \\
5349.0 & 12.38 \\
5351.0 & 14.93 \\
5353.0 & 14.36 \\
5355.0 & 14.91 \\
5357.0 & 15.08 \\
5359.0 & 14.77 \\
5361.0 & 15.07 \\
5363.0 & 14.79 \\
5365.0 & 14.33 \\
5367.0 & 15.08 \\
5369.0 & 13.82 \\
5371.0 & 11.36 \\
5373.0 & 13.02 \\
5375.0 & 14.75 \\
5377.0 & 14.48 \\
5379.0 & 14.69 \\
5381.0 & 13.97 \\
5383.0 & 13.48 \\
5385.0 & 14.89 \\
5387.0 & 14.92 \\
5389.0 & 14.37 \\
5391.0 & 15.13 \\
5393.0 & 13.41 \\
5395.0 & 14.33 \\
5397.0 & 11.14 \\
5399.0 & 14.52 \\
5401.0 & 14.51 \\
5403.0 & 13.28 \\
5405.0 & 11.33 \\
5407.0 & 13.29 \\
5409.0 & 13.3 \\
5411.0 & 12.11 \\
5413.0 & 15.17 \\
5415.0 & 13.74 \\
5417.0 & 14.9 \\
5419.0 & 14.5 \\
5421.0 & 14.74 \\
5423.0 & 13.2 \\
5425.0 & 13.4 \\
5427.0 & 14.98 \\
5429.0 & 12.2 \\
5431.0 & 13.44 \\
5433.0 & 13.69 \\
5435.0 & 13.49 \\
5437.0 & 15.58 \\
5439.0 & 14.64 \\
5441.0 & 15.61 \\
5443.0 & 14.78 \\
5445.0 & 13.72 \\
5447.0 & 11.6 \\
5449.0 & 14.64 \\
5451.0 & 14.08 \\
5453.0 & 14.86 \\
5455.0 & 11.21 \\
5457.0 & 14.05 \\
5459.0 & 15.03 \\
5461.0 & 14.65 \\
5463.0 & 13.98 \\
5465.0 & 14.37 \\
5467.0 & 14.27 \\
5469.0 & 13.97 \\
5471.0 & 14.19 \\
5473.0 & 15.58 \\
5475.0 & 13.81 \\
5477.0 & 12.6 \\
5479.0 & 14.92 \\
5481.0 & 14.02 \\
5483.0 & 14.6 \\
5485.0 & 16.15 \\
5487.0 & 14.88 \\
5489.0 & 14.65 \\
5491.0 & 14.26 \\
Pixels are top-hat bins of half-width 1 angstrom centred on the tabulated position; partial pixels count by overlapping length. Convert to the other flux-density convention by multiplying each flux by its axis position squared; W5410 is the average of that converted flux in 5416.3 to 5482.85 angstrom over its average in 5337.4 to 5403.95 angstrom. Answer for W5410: 1.03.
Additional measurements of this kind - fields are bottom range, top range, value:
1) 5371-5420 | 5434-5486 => 1.05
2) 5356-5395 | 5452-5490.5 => 1.04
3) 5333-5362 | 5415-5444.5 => 1.02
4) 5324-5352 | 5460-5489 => 1.13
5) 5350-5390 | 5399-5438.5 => 0.98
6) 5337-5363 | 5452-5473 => 1.03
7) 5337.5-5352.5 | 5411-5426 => 1.05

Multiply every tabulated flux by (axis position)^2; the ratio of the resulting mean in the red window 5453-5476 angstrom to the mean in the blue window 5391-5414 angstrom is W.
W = 1.1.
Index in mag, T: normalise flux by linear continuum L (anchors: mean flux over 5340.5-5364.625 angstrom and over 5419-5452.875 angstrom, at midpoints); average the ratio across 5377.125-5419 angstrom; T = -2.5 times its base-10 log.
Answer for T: 0.02 mag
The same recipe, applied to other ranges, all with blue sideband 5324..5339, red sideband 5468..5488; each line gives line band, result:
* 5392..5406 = 0.05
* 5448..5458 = 0.04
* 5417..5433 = 0.01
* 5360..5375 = -0.04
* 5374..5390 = -0.06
